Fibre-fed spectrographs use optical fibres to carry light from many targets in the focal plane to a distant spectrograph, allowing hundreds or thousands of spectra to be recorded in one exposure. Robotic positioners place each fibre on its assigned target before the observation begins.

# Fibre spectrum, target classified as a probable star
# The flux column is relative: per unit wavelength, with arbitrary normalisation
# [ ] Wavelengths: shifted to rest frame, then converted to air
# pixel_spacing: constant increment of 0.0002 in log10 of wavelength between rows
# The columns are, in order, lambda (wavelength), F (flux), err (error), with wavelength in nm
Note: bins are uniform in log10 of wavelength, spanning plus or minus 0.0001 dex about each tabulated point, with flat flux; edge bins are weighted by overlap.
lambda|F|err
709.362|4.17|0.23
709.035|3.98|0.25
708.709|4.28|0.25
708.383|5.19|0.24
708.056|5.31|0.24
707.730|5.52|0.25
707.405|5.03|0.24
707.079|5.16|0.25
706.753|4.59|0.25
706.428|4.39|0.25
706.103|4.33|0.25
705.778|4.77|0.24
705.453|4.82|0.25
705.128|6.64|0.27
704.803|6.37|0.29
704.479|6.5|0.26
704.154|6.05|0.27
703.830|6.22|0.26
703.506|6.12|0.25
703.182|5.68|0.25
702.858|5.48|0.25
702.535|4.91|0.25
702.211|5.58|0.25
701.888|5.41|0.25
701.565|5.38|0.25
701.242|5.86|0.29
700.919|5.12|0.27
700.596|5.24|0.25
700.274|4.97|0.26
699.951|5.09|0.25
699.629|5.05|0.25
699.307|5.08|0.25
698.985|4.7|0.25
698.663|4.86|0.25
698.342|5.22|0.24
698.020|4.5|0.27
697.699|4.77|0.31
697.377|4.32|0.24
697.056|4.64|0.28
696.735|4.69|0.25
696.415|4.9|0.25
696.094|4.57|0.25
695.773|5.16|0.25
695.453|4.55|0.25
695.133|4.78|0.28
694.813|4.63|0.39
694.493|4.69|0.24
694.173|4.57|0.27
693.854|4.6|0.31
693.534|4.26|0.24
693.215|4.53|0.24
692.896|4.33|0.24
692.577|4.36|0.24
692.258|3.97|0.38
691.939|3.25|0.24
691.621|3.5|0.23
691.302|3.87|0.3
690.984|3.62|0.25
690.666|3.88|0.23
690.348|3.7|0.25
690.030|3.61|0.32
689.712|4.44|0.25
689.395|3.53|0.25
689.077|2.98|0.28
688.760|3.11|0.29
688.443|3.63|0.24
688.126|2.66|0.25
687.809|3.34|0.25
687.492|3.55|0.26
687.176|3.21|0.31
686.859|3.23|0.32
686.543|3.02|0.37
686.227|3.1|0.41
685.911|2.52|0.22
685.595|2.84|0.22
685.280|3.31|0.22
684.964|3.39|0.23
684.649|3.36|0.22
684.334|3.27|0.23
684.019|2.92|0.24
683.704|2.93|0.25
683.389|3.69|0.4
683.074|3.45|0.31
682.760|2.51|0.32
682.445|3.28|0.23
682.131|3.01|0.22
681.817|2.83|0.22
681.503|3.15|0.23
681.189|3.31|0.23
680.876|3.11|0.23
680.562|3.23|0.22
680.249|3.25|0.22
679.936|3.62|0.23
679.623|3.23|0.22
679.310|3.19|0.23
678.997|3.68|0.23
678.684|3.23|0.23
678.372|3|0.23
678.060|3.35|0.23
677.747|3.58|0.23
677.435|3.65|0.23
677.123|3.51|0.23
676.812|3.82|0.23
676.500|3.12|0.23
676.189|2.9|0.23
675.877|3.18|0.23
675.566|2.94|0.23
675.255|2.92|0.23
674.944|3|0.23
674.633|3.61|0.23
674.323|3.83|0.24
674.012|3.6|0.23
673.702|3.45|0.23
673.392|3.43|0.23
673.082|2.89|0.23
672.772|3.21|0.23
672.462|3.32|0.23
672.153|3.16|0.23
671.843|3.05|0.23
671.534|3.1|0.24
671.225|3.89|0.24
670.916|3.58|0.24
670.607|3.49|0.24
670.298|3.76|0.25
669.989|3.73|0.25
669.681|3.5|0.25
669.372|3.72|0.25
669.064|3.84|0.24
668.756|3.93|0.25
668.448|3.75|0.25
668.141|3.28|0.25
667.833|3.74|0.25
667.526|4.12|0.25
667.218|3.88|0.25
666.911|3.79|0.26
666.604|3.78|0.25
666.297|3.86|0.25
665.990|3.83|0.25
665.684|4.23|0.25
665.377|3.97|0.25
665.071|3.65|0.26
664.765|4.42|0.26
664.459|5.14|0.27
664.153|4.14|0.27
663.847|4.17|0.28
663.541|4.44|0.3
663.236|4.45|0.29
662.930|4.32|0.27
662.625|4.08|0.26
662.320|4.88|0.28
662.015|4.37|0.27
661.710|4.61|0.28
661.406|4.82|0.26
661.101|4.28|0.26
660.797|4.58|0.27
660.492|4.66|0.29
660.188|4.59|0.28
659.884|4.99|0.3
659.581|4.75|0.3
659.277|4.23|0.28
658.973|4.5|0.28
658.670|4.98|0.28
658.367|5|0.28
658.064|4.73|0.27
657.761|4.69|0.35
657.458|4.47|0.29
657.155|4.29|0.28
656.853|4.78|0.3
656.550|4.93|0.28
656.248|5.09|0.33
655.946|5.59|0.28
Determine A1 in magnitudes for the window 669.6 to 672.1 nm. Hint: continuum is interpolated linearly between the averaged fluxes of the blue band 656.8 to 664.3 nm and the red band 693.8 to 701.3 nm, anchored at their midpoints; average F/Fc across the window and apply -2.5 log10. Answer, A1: 0.30 mag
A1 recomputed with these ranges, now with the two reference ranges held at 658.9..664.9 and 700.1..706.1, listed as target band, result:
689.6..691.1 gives 0.341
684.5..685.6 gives 0.483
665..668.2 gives 0.203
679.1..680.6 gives 0.440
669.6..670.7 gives 0.287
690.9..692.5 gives 0.394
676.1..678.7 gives 0.411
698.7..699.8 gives 0.114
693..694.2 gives 0.191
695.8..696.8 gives 0.134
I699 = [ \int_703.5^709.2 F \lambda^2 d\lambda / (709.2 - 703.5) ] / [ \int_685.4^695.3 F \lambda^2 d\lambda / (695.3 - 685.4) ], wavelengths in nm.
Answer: 1.48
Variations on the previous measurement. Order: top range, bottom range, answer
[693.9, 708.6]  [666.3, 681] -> 1.62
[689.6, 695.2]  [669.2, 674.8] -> 1.27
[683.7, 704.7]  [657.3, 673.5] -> 1.17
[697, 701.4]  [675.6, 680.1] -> 1.58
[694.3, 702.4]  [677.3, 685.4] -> 1.60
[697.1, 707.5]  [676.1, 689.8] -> 1.71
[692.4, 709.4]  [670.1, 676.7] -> 1.64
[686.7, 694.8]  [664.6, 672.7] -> 1.09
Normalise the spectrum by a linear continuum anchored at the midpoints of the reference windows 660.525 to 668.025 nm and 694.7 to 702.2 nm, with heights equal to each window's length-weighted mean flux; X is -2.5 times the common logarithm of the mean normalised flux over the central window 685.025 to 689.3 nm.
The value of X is 0.45 mag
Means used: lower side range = 4.23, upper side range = 4.95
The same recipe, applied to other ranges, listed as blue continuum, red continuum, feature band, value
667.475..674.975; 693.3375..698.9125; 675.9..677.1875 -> 0.142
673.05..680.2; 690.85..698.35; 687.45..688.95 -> 0.241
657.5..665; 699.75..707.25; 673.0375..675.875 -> 0.411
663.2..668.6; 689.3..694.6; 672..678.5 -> 0.214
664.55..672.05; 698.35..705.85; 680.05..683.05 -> 0.387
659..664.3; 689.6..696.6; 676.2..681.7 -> 0.291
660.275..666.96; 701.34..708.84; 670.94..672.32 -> 0.331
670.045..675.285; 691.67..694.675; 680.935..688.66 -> 0.234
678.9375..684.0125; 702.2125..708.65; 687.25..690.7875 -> 0.122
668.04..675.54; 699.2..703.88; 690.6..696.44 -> 0.135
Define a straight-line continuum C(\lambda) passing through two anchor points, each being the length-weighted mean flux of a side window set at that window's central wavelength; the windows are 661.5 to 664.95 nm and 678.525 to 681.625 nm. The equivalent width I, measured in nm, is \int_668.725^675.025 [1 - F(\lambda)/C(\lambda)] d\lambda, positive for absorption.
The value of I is 0.63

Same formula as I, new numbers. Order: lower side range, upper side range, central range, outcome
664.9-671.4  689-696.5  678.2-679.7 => 0.261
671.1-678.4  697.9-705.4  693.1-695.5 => 0.152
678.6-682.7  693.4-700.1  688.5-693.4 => 0.494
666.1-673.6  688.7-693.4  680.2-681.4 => 0.153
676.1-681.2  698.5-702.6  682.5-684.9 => 0.379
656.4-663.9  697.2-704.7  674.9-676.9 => 0.723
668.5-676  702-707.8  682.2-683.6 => 0.302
